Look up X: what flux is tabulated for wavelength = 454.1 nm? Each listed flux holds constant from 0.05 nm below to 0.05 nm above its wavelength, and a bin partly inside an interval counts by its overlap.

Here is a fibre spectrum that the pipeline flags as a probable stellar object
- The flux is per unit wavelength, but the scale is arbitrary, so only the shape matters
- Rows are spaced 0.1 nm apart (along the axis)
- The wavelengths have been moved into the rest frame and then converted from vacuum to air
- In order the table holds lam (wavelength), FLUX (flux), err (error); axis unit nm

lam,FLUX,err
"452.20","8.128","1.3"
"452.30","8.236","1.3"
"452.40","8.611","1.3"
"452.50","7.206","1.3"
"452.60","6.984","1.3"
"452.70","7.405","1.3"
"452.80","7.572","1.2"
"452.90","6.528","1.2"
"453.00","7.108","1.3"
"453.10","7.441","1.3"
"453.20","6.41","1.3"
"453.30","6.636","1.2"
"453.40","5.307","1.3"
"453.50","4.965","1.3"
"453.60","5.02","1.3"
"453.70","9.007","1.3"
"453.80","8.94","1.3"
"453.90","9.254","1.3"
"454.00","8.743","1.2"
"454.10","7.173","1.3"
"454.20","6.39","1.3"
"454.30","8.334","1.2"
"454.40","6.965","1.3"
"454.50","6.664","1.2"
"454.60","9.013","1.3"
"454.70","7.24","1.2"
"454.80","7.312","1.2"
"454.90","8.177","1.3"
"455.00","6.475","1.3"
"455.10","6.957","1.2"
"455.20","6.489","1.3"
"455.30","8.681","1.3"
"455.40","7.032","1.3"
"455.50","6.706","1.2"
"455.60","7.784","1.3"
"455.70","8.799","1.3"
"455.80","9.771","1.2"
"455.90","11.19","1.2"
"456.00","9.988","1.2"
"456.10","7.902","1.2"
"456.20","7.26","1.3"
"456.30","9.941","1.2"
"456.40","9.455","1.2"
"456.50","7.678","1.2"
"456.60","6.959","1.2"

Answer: 7.173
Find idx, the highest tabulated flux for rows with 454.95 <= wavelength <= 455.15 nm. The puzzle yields 6.957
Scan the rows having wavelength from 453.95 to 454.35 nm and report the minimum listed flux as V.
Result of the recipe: 6.39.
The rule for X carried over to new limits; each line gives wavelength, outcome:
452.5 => 7.206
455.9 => 11.19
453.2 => 6.41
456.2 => 7.26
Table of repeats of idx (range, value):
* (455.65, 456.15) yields 11.19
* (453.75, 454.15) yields 9.254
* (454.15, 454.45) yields 8.334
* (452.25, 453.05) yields 8.611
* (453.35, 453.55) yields 5.307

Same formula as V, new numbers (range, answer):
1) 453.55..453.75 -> 5.02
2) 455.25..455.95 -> 6.706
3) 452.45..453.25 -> 6.41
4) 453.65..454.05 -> 8.743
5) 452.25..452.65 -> 6.984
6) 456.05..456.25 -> 7.26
